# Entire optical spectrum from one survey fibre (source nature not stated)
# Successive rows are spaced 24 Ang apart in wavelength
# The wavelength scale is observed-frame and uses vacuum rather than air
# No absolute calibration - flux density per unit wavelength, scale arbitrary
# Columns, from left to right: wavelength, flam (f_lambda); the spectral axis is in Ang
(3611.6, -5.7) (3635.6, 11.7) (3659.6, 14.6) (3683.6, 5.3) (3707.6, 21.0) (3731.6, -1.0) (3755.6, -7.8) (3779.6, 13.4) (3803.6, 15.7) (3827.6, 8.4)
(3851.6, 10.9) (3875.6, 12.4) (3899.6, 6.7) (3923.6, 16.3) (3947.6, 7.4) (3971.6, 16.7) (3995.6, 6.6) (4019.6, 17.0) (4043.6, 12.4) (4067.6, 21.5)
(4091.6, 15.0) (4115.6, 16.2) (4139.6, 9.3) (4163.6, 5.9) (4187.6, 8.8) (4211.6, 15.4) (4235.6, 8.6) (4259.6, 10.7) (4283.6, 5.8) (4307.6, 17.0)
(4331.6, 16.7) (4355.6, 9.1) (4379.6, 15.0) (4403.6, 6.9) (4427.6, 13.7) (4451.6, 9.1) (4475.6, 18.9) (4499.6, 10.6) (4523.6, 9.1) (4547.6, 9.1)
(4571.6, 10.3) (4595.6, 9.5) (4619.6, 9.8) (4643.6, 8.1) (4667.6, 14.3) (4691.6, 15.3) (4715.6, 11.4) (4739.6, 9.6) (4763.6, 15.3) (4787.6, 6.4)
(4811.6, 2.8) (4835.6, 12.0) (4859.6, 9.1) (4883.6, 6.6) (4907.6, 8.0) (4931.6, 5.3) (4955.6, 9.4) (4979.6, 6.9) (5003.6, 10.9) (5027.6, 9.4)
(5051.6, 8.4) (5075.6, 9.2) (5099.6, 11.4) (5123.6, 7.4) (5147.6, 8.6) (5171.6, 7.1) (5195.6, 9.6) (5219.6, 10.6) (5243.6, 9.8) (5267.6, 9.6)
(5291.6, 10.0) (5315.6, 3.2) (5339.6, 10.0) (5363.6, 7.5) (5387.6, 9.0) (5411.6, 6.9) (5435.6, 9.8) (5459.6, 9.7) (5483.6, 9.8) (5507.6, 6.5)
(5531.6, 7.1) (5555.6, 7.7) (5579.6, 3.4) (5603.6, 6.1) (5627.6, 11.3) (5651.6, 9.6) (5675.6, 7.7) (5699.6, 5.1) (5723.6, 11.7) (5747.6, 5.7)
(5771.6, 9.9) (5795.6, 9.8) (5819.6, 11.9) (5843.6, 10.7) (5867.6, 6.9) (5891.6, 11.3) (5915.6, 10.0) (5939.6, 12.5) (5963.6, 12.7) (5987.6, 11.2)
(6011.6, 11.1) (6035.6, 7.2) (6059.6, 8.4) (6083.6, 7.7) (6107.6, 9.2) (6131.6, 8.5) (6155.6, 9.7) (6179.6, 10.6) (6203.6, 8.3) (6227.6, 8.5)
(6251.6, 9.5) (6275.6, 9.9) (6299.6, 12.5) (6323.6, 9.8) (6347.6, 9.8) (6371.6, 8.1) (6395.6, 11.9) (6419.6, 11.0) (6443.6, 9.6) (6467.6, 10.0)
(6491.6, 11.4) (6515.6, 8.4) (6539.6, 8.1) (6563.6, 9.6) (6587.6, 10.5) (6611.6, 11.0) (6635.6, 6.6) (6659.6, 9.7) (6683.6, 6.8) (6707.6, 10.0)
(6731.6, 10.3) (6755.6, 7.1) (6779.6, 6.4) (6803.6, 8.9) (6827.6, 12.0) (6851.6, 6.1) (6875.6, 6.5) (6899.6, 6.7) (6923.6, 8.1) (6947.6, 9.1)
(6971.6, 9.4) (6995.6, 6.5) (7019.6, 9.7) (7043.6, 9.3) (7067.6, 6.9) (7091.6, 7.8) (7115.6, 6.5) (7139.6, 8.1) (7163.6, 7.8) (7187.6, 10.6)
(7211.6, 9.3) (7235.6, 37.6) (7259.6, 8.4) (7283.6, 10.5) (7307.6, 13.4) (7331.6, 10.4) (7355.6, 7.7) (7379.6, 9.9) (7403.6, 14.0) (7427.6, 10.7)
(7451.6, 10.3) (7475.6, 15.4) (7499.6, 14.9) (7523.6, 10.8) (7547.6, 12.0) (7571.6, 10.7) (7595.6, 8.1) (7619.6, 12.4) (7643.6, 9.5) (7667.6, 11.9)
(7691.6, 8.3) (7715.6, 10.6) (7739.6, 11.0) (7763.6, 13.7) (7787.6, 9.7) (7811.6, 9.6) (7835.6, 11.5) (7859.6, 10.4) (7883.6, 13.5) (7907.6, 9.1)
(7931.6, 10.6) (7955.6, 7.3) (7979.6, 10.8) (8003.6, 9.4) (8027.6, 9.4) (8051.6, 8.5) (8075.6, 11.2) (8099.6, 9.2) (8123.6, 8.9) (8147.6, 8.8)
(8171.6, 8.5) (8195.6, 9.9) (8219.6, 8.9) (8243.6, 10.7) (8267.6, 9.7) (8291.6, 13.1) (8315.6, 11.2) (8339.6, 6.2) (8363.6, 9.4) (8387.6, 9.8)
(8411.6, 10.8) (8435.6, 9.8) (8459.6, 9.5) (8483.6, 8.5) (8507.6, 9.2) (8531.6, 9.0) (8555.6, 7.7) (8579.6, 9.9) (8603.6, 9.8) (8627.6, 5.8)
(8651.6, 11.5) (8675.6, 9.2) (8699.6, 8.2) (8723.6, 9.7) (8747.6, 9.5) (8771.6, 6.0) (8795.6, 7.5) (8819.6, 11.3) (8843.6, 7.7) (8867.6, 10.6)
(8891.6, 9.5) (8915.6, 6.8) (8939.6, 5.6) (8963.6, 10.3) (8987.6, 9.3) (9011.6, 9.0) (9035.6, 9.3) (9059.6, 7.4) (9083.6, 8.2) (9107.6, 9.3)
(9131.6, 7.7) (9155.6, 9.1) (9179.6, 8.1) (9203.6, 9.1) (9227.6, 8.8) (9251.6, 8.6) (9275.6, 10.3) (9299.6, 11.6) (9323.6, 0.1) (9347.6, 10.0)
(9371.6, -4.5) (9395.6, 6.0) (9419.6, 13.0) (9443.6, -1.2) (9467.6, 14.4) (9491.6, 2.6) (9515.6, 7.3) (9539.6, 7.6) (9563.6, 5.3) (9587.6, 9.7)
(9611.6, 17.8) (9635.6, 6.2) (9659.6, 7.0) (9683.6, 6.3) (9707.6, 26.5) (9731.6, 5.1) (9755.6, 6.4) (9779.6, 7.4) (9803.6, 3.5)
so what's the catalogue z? 0.939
